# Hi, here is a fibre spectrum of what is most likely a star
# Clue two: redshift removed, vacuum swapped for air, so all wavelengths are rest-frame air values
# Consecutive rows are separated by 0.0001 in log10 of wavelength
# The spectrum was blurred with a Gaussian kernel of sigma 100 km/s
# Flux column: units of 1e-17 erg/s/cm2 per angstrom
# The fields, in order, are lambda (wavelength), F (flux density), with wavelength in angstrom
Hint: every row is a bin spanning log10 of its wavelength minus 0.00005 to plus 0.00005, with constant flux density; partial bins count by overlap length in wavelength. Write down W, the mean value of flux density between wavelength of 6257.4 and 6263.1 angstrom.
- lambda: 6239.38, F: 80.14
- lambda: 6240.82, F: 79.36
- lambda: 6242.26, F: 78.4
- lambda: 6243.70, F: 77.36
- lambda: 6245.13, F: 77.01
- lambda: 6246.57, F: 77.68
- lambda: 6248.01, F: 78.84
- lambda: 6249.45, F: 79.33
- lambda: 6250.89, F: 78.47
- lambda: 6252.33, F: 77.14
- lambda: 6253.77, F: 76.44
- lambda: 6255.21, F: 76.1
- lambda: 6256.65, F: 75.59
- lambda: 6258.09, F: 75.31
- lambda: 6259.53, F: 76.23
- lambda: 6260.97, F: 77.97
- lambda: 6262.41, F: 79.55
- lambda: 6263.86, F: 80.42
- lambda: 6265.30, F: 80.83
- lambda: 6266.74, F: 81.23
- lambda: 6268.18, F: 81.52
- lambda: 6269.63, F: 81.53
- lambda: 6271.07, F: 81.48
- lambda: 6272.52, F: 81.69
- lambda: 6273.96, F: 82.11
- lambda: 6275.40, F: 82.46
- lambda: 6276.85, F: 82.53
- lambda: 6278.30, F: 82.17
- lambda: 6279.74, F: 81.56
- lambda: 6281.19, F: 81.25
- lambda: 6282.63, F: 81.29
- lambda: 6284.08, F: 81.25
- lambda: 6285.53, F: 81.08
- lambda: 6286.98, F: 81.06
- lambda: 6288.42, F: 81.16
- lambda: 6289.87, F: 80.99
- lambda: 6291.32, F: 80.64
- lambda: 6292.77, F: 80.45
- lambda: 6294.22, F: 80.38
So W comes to 77.3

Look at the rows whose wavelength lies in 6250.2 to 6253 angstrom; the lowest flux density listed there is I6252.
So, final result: 77.14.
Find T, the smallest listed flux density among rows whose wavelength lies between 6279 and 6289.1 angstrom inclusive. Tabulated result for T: 81.06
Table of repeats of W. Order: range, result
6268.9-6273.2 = 81.4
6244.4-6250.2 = 78.2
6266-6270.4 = 81.5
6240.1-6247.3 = 77.9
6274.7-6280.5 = 82.1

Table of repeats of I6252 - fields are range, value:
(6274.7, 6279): 82.17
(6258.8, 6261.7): 76.23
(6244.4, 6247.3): 77.01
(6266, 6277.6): 81.23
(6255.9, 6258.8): 75.31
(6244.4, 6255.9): 76.1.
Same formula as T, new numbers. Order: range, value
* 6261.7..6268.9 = 79.55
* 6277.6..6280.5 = 81.56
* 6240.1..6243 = 78.4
